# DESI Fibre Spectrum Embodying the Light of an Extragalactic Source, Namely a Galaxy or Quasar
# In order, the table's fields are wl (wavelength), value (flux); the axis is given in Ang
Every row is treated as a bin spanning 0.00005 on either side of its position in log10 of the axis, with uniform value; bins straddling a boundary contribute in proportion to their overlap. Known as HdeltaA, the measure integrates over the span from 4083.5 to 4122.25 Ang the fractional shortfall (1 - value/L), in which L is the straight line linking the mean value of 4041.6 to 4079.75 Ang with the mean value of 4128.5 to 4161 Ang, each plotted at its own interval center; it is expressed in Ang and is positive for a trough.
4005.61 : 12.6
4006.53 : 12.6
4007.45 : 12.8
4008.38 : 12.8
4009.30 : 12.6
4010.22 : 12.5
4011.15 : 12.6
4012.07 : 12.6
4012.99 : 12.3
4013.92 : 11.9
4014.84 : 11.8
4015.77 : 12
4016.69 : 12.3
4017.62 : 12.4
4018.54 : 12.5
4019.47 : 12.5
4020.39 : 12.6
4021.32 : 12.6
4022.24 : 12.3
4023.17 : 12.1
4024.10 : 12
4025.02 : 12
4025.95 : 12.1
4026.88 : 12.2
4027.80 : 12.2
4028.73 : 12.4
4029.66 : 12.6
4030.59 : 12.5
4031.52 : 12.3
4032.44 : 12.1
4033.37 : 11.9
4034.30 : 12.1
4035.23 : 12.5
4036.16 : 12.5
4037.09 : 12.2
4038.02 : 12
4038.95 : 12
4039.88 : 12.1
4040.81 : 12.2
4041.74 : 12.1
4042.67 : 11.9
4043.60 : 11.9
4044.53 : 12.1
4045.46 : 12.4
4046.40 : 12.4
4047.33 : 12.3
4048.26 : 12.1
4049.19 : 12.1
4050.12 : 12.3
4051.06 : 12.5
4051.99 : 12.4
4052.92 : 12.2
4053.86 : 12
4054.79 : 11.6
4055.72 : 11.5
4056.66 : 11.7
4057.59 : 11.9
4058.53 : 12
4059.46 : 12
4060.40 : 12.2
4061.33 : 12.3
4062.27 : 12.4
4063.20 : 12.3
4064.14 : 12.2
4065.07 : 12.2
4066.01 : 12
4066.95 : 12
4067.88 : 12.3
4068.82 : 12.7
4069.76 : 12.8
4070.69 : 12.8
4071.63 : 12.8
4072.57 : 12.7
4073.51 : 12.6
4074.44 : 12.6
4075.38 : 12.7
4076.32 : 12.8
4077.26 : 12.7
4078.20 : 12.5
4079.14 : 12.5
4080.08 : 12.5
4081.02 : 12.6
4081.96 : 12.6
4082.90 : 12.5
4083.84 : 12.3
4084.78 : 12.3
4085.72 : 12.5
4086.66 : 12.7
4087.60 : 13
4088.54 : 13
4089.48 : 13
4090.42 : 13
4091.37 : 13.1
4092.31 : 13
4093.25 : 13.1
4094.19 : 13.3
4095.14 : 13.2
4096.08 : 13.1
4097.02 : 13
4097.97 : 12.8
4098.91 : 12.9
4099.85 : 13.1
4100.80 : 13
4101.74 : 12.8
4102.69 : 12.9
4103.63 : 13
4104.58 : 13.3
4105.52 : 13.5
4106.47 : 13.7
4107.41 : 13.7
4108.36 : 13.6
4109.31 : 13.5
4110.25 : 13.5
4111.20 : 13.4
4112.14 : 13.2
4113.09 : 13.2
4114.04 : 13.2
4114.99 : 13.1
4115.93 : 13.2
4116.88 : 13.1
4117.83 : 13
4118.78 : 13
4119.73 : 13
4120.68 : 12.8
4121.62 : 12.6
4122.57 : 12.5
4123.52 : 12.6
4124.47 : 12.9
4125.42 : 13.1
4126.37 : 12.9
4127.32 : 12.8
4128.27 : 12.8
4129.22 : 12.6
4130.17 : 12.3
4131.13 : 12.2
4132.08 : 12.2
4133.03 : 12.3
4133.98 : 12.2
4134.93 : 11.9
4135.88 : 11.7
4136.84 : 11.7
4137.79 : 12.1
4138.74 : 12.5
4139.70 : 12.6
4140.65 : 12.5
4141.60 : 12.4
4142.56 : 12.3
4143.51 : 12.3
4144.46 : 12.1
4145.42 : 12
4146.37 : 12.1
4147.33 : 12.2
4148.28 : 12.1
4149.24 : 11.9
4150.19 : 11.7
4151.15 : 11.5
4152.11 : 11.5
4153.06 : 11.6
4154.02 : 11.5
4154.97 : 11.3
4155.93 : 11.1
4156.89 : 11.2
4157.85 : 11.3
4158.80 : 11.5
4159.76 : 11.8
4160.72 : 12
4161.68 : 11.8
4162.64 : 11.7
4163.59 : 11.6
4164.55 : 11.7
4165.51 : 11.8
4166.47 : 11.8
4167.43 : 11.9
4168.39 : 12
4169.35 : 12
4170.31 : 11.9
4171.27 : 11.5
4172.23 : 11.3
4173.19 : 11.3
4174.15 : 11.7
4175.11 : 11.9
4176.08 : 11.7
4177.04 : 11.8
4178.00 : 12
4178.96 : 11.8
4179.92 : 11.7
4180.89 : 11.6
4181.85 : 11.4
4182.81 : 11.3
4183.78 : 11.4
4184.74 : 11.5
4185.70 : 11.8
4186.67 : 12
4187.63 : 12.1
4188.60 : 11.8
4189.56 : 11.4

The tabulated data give -3.0 Ang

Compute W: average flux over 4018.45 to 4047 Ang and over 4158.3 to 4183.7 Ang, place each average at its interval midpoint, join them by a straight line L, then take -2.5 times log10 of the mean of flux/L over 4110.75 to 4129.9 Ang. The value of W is -0.09 mag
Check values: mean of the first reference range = 12.2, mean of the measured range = 12.9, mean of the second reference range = 11.7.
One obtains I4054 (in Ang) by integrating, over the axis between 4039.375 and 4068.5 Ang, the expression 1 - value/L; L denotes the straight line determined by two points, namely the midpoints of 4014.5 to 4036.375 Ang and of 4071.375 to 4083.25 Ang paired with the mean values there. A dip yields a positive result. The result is 0.8 Ang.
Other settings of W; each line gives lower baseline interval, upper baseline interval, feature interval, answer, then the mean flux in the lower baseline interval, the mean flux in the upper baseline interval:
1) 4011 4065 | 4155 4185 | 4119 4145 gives -0.06 mag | 12.2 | 11.6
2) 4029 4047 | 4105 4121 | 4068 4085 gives 0.01 mag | 12.2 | 13.3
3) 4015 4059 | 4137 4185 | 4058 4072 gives -0.02 mag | 12.2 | 11.8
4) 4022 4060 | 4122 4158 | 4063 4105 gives -0.05 mag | 12.1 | 12.1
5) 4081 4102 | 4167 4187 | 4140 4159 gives 0.02 mag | 12.9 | 11.7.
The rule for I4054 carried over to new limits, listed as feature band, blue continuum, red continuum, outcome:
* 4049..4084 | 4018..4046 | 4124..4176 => -0.5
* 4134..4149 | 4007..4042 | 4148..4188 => -0.5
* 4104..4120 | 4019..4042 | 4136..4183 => -1.8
